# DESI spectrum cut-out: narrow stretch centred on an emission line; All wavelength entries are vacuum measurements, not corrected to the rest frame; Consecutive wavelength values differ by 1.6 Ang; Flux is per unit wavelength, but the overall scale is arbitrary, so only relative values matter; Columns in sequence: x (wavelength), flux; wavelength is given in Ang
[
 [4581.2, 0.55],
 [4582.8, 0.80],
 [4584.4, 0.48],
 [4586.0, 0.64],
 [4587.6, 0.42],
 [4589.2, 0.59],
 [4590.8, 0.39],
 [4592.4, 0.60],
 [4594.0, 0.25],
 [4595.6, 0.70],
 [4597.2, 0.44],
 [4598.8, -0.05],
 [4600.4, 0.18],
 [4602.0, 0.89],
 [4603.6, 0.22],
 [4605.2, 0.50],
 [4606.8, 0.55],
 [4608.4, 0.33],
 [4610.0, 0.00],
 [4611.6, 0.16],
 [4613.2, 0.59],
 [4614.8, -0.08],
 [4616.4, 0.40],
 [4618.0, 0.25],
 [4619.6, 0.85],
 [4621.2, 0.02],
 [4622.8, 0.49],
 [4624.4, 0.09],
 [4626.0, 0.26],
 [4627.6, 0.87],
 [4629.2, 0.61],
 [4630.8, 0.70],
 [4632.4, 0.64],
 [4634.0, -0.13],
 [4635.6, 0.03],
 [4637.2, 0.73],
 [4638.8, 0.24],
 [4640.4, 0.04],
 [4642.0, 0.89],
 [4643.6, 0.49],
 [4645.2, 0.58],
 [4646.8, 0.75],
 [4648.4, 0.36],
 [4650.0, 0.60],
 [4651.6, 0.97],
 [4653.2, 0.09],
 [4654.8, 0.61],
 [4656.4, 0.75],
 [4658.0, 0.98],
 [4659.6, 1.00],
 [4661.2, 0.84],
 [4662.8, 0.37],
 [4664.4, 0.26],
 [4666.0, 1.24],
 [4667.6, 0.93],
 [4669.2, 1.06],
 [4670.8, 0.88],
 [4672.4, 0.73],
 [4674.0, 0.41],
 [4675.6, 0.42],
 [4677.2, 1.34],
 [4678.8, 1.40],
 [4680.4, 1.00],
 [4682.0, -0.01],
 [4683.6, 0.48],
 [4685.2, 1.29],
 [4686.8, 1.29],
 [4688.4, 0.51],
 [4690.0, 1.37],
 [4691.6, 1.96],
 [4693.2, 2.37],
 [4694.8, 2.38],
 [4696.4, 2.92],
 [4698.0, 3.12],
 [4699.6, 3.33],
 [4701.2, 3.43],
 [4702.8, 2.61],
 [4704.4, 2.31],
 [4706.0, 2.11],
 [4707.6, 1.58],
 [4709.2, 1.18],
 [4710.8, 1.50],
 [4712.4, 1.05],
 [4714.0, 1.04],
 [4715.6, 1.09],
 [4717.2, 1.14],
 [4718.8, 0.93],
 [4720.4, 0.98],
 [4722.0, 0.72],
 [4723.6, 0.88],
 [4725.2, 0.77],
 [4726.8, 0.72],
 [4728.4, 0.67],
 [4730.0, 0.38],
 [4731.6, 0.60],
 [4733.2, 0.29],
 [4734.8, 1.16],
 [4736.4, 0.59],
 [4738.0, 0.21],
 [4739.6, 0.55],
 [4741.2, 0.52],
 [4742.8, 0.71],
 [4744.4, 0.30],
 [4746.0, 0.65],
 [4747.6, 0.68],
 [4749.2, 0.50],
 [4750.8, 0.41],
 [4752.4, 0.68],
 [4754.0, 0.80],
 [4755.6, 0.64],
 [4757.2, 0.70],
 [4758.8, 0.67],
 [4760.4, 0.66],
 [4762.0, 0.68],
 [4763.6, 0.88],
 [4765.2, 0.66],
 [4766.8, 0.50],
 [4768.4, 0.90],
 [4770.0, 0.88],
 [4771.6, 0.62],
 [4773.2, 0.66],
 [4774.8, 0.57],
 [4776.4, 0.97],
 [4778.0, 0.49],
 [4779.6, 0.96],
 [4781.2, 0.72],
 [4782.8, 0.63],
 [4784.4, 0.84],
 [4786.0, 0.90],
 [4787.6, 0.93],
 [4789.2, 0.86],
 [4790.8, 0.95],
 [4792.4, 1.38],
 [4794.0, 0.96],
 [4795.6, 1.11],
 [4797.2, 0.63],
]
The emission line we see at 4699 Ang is Lyman alpha 1216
